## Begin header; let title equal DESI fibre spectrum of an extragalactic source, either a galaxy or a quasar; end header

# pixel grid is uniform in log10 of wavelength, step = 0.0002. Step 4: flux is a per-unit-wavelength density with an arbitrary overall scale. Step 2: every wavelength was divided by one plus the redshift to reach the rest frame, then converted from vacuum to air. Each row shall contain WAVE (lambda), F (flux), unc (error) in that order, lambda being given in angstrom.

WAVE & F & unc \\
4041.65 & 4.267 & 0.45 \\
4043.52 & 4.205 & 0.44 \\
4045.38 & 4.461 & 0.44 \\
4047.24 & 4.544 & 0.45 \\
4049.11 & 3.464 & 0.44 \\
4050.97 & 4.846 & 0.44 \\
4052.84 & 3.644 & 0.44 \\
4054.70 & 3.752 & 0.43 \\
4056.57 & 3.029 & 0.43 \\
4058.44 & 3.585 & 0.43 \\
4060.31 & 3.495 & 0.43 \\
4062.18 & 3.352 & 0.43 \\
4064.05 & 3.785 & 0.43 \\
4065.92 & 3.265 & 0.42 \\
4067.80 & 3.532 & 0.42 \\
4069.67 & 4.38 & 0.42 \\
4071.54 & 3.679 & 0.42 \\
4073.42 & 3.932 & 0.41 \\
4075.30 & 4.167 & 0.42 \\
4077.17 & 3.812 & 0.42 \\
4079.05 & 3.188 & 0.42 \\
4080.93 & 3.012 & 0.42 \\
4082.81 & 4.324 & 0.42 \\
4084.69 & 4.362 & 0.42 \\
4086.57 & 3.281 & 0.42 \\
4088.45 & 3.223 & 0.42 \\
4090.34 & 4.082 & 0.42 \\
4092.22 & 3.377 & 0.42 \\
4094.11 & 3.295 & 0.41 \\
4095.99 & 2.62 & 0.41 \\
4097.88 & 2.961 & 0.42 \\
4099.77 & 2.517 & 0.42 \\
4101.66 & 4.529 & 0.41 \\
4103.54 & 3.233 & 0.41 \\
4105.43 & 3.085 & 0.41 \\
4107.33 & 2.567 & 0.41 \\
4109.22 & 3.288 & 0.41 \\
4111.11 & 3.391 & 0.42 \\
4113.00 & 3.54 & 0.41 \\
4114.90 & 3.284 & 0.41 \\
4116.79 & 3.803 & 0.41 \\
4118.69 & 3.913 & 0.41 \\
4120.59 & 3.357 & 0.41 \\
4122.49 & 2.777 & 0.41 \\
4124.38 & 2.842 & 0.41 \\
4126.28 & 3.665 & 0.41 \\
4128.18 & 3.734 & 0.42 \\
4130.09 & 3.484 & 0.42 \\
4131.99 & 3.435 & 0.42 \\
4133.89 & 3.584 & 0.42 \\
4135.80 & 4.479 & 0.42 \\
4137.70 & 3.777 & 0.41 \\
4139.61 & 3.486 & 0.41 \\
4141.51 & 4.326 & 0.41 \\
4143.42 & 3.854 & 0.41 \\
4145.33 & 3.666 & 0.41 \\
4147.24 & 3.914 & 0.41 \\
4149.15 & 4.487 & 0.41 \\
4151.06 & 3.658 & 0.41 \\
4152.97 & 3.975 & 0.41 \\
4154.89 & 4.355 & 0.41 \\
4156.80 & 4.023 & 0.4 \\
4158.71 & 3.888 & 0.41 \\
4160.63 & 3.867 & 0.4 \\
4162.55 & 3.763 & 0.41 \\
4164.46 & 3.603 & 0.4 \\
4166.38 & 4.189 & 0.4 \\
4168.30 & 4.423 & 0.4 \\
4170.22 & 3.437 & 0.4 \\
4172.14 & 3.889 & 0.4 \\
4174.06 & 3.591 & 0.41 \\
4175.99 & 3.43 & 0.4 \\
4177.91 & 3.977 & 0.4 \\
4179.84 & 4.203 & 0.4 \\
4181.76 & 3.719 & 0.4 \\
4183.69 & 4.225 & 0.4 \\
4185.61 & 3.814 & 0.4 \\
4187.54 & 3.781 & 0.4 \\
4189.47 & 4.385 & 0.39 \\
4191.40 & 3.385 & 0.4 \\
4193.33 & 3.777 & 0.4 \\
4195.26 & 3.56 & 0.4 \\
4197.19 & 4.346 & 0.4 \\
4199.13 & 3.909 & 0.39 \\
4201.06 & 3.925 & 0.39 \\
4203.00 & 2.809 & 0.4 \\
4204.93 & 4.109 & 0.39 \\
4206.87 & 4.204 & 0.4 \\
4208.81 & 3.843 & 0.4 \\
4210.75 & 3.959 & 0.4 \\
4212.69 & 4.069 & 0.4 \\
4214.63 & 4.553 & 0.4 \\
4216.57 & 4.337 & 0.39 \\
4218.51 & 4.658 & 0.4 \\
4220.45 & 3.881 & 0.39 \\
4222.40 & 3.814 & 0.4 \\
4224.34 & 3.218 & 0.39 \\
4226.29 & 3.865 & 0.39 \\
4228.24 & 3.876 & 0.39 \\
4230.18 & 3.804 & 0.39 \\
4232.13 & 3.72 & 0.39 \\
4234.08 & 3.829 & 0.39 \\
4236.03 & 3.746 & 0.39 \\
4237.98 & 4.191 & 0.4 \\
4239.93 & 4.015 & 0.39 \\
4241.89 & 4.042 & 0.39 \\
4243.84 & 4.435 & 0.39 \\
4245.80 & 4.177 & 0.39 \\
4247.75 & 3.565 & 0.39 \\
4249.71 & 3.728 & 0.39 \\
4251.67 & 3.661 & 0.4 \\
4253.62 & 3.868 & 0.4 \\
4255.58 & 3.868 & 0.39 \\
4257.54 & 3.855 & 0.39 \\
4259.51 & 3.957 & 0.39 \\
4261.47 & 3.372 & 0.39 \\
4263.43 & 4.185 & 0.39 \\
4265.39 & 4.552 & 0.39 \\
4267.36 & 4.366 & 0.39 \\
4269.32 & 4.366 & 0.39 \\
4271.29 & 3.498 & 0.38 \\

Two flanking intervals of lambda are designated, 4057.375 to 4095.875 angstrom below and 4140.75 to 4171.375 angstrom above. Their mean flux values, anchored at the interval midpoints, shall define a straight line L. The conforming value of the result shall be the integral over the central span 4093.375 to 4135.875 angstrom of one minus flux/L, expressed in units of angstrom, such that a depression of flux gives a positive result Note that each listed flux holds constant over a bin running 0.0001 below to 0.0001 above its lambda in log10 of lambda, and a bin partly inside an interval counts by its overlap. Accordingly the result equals 5.0 angstrom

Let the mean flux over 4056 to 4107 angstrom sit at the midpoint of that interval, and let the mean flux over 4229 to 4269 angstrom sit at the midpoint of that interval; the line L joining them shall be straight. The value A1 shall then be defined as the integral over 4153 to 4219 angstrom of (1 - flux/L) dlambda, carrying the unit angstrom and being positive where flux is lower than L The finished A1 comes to -2.58 angstrom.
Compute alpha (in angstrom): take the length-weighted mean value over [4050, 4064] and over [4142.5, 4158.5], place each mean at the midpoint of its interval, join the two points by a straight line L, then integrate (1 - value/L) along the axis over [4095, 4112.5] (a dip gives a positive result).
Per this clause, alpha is 3.2 angstrom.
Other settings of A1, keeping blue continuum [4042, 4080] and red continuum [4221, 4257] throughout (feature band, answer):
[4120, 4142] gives 1.5 angstrom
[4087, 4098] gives 1.5 angstrom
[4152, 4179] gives -0.3 angstrom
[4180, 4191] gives -0.4 angstrom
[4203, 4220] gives -1.2 angstrom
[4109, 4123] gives 1.4 angstrom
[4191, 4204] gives 0.5 angstrom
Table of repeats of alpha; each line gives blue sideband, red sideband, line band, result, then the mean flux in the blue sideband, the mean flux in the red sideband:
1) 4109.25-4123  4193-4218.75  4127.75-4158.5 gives -2.4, 3.45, 3.99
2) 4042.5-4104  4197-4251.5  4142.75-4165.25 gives -0.7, 3.67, 3.94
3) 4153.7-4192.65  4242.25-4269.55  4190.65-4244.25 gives 0.3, 3.9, 3.99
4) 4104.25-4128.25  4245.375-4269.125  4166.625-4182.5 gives -1.2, 3.31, 3.94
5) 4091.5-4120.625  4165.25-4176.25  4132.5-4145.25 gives -1.1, 3.29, 3.85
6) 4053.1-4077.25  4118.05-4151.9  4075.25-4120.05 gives 2.9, 3.67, 3.69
